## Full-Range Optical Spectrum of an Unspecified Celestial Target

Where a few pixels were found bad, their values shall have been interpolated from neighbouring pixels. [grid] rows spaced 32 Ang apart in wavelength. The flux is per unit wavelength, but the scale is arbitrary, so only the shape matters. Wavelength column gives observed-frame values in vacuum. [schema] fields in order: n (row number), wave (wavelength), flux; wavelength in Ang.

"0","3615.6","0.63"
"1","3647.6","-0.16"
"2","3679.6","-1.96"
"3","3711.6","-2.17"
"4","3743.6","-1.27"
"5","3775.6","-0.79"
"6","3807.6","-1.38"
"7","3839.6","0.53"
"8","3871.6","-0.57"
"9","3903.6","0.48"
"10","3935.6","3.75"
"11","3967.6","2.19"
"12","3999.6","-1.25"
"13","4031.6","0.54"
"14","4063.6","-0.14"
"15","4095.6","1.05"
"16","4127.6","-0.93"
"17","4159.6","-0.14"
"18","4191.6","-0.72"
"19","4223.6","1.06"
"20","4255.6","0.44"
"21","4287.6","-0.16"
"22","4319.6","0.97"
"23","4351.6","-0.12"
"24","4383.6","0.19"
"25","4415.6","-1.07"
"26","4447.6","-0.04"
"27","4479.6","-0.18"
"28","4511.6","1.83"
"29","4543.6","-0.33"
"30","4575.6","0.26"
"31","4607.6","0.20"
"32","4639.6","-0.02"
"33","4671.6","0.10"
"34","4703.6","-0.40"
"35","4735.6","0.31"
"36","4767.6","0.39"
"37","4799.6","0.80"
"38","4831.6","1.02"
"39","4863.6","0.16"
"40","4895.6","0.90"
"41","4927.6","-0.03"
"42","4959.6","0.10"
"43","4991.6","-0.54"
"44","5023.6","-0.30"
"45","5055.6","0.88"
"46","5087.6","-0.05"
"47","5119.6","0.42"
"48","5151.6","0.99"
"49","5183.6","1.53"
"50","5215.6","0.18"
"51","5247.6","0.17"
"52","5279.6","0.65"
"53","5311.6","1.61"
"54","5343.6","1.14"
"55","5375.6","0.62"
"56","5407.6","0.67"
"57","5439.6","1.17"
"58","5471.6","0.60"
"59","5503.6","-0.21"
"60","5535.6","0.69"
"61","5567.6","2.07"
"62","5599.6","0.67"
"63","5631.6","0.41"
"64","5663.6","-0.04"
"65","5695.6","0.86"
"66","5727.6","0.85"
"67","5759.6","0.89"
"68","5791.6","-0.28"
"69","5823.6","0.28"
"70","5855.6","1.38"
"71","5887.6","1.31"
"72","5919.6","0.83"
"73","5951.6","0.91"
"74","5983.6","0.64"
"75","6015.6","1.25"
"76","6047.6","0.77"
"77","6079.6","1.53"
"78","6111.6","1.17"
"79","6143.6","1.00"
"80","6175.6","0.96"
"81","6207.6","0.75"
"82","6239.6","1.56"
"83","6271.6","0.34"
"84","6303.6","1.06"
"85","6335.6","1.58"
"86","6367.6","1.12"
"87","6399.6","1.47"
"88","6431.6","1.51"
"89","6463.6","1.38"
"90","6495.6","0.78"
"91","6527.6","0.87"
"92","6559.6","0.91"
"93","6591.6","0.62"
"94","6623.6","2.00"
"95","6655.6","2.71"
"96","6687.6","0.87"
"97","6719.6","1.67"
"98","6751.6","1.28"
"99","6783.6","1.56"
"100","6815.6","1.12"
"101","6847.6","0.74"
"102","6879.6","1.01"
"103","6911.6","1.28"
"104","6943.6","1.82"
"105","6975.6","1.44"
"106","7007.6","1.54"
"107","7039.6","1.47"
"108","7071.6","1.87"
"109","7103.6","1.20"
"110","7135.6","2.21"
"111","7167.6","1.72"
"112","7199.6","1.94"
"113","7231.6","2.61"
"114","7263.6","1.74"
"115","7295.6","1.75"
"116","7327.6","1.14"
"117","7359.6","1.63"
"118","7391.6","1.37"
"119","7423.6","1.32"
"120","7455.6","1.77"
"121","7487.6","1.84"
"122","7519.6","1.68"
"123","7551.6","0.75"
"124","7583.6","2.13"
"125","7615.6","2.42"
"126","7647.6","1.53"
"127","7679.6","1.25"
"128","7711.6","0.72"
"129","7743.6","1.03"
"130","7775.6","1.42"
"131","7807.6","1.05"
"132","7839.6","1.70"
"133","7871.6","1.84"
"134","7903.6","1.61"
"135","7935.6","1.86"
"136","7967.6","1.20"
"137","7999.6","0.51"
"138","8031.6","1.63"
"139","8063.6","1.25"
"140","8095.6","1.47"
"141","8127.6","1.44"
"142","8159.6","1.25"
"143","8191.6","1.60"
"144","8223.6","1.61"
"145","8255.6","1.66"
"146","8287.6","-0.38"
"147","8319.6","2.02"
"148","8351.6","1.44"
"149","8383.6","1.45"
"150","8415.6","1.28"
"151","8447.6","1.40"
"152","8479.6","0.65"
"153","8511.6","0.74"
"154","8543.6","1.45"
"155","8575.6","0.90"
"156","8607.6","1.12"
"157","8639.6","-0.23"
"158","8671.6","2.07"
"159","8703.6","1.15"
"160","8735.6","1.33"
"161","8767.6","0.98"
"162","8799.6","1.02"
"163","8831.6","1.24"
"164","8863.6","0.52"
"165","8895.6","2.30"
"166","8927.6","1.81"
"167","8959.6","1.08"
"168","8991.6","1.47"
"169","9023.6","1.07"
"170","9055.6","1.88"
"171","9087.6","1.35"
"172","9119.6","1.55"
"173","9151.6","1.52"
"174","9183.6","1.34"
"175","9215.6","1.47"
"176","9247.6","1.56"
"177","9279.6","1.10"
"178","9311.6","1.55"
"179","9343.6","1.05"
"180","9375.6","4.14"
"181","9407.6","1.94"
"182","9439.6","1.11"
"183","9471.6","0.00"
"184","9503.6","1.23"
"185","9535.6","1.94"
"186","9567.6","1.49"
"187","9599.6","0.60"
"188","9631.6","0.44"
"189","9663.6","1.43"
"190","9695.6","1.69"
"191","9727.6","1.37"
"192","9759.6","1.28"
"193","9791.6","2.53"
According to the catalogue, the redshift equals 0.78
